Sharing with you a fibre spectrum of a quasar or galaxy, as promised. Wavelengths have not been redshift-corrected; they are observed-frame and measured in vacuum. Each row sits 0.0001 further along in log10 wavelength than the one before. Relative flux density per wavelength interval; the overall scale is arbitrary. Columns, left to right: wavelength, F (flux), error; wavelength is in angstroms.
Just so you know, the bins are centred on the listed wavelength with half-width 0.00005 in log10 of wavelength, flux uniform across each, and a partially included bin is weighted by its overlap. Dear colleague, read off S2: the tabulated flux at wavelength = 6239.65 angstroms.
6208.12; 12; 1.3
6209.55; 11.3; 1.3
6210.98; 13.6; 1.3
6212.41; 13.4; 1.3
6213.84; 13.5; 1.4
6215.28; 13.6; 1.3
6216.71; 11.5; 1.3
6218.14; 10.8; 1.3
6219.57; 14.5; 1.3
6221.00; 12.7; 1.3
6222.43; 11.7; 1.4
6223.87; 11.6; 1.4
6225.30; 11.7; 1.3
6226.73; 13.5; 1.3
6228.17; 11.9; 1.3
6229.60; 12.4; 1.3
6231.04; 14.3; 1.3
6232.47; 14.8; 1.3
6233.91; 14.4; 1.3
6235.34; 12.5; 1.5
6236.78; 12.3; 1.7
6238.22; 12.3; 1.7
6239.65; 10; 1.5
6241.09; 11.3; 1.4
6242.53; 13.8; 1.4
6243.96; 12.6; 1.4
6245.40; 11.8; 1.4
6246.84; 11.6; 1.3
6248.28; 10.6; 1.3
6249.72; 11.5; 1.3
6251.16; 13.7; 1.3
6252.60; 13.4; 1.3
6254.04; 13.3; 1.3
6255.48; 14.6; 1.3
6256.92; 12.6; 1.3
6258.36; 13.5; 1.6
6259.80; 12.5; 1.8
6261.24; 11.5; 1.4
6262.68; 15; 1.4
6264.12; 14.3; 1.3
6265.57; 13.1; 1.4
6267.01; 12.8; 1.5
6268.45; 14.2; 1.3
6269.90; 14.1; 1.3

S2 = 10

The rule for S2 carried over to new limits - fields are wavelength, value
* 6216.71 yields 11.5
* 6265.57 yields 13.1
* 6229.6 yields 12.4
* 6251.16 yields 13.7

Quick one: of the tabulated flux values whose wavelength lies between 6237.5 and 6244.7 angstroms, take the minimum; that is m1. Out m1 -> 10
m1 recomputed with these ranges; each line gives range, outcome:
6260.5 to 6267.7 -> 11.5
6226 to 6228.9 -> 11.9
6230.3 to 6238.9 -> 12.3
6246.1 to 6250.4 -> 10.6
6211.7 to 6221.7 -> 10.8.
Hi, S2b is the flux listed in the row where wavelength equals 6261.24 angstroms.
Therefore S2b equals 11.5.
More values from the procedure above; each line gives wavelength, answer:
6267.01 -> 12.8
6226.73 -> 13.5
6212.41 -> 13.4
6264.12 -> 14.3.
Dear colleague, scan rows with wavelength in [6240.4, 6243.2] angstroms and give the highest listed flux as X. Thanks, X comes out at 13.8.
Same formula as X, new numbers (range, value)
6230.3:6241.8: 14.8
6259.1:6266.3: 15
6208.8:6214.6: 13.6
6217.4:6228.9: 14.5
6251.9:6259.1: 14.6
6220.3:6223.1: 12.7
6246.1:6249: 11.6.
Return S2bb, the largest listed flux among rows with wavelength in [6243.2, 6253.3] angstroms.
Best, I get 13.7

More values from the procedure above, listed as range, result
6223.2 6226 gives 11.7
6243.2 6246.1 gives 12.6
